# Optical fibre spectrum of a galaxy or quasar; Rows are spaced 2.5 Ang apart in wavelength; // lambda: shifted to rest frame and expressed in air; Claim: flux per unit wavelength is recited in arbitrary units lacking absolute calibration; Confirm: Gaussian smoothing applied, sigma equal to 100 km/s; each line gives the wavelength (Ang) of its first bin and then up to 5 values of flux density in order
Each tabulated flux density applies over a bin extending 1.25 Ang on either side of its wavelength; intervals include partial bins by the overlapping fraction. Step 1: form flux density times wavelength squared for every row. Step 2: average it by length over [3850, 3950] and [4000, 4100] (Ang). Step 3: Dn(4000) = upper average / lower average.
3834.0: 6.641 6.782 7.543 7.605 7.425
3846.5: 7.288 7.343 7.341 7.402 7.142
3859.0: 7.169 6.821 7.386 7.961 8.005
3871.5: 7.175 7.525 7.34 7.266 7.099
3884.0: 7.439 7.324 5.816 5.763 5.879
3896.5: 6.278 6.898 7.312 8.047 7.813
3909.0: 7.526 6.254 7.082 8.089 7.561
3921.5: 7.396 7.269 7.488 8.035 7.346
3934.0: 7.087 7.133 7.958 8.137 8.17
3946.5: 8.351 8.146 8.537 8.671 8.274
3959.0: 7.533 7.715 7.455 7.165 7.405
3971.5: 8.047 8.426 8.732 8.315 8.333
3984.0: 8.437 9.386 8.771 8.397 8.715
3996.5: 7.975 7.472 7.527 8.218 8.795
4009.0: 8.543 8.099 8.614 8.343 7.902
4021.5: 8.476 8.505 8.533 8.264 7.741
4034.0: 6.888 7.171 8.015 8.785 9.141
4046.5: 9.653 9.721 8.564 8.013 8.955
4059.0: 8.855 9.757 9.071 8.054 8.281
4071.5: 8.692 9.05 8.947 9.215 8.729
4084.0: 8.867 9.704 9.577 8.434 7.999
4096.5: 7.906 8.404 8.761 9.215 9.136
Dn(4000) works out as 1.3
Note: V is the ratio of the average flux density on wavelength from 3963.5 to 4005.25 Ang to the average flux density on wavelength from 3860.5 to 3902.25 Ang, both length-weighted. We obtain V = 1.17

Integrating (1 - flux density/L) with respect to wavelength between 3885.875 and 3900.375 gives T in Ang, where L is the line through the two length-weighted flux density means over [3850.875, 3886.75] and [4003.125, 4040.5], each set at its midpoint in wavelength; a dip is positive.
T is 2.3 Ang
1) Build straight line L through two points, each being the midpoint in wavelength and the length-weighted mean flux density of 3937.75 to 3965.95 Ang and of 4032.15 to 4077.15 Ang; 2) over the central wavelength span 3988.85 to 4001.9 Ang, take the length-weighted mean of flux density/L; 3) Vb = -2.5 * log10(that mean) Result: 0.023 mag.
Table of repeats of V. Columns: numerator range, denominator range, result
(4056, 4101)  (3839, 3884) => 1.19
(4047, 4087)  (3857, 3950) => 1.21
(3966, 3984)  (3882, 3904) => 1.21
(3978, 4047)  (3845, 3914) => 1.16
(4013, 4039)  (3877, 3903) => 1.19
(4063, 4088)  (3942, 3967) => 1.10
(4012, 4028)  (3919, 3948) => 1.09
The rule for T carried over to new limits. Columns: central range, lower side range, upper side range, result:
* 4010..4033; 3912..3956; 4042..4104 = 0.5 Ang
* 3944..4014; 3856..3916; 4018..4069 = -2.5 Ang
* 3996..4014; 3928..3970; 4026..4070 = 0.2 Ang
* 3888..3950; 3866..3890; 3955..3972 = 1.3 Ang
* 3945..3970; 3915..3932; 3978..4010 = 0.1 Ang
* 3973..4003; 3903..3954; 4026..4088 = -0.8 Ang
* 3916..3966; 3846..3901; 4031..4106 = -1.1 Ang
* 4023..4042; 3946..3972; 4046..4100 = 1.2 Ang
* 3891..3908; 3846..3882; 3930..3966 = 1.5 Ang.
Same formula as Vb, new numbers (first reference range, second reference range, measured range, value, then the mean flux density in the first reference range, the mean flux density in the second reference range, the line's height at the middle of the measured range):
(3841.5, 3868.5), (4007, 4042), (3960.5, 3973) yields 0.04 mag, 7.36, 8.13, 7.87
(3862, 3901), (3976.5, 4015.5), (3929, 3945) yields 0.00 mag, 7.01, 8.38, 7.68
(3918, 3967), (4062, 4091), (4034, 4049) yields 0.02 mag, 7.78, 8.93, 8.63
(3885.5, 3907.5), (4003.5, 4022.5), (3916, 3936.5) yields -0.05 mag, 6.77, 8.38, 7.18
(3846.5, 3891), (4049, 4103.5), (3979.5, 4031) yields -0.01 mag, 7.24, 8.78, 8.26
